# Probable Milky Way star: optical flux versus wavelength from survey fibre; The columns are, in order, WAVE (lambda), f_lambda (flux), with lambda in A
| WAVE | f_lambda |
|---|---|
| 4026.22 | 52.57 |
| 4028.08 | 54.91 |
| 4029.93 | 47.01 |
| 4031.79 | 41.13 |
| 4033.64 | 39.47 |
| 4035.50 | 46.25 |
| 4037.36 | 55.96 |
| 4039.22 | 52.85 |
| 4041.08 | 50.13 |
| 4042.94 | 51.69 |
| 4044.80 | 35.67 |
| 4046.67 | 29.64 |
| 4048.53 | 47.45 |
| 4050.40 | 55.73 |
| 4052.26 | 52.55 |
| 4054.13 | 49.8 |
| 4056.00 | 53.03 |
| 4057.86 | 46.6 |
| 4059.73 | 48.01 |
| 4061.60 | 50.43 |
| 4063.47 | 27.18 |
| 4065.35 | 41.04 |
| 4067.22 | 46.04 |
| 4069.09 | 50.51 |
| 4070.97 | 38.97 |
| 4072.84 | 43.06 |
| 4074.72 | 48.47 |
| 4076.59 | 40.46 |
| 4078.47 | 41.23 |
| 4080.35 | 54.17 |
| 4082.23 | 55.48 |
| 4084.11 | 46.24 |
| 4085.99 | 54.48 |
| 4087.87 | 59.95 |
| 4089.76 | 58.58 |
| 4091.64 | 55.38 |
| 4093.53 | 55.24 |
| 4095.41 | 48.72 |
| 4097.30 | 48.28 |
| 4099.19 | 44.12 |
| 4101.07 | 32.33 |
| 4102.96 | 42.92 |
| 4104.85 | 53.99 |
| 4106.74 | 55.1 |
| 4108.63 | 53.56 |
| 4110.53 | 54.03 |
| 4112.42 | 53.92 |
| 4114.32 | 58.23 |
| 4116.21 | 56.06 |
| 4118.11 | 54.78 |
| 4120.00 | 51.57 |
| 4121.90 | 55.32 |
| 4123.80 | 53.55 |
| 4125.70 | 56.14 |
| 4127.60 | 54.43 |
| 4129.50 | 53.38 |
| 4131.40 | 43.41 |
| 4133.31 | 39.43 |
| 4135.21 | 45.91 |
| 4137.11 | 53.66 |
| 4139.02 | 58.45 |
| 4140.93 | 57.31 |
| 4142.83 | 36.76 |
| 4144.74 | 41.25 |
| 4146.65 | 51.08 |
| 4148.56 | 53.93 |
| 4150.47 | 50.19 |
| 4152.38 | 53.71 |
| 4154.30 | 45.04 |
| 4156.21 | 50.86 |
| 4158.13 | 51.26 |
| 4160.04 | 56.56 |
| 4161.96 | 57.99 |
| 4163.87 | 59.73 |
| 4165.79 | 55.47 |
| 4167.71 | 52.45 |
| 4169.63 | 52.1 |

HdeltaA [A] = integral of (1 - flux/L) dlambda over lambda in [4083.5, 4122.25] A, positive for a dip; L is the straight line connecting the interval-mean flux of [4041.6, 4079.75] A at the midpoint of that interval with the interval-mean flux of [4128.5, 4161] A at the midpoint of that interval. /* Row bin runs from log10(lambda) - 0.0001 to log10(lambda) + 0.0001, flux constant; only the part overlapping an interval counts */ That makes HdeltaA -3.9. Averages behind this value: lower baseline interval 45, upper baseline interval 49.5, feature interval 52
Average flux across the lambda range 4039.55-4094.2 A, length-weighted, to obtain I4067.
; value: 47.9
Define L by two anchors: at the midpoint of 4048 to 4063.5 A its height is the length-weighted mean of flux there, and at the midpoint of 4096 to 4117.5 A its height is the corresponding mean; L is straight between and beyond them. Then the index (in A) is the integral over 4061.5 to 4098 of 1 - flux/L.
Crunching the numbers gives 1.1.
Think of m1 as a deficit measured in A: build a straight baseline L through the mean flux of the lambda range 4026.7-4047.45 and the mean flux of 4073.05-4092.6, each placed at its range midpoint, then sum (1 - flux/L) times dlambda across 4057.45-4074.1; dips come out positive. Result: 1.93 A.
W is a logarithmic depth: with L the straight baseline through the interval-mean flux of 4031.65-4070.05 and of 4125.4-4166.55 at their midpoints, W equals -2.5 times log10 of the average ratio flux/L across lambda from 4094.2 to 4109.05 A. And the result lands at 0.04 mag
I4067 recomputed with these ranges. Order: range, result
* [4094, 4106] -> 45.7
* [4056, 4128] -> 49.7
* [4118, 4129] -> 54.2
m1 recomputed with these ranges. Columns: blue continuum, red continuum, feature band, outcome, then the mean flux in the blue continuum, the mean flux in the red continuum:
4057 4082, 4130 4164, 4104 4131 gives -3.5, 44.6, 50.2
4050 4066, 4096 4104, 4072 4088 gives -1.5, 47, 42.4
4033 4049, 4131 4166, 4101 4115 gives -0.8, 45.5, 50.6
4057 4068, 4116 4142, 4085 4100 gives -1.9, 43.1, 52.2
